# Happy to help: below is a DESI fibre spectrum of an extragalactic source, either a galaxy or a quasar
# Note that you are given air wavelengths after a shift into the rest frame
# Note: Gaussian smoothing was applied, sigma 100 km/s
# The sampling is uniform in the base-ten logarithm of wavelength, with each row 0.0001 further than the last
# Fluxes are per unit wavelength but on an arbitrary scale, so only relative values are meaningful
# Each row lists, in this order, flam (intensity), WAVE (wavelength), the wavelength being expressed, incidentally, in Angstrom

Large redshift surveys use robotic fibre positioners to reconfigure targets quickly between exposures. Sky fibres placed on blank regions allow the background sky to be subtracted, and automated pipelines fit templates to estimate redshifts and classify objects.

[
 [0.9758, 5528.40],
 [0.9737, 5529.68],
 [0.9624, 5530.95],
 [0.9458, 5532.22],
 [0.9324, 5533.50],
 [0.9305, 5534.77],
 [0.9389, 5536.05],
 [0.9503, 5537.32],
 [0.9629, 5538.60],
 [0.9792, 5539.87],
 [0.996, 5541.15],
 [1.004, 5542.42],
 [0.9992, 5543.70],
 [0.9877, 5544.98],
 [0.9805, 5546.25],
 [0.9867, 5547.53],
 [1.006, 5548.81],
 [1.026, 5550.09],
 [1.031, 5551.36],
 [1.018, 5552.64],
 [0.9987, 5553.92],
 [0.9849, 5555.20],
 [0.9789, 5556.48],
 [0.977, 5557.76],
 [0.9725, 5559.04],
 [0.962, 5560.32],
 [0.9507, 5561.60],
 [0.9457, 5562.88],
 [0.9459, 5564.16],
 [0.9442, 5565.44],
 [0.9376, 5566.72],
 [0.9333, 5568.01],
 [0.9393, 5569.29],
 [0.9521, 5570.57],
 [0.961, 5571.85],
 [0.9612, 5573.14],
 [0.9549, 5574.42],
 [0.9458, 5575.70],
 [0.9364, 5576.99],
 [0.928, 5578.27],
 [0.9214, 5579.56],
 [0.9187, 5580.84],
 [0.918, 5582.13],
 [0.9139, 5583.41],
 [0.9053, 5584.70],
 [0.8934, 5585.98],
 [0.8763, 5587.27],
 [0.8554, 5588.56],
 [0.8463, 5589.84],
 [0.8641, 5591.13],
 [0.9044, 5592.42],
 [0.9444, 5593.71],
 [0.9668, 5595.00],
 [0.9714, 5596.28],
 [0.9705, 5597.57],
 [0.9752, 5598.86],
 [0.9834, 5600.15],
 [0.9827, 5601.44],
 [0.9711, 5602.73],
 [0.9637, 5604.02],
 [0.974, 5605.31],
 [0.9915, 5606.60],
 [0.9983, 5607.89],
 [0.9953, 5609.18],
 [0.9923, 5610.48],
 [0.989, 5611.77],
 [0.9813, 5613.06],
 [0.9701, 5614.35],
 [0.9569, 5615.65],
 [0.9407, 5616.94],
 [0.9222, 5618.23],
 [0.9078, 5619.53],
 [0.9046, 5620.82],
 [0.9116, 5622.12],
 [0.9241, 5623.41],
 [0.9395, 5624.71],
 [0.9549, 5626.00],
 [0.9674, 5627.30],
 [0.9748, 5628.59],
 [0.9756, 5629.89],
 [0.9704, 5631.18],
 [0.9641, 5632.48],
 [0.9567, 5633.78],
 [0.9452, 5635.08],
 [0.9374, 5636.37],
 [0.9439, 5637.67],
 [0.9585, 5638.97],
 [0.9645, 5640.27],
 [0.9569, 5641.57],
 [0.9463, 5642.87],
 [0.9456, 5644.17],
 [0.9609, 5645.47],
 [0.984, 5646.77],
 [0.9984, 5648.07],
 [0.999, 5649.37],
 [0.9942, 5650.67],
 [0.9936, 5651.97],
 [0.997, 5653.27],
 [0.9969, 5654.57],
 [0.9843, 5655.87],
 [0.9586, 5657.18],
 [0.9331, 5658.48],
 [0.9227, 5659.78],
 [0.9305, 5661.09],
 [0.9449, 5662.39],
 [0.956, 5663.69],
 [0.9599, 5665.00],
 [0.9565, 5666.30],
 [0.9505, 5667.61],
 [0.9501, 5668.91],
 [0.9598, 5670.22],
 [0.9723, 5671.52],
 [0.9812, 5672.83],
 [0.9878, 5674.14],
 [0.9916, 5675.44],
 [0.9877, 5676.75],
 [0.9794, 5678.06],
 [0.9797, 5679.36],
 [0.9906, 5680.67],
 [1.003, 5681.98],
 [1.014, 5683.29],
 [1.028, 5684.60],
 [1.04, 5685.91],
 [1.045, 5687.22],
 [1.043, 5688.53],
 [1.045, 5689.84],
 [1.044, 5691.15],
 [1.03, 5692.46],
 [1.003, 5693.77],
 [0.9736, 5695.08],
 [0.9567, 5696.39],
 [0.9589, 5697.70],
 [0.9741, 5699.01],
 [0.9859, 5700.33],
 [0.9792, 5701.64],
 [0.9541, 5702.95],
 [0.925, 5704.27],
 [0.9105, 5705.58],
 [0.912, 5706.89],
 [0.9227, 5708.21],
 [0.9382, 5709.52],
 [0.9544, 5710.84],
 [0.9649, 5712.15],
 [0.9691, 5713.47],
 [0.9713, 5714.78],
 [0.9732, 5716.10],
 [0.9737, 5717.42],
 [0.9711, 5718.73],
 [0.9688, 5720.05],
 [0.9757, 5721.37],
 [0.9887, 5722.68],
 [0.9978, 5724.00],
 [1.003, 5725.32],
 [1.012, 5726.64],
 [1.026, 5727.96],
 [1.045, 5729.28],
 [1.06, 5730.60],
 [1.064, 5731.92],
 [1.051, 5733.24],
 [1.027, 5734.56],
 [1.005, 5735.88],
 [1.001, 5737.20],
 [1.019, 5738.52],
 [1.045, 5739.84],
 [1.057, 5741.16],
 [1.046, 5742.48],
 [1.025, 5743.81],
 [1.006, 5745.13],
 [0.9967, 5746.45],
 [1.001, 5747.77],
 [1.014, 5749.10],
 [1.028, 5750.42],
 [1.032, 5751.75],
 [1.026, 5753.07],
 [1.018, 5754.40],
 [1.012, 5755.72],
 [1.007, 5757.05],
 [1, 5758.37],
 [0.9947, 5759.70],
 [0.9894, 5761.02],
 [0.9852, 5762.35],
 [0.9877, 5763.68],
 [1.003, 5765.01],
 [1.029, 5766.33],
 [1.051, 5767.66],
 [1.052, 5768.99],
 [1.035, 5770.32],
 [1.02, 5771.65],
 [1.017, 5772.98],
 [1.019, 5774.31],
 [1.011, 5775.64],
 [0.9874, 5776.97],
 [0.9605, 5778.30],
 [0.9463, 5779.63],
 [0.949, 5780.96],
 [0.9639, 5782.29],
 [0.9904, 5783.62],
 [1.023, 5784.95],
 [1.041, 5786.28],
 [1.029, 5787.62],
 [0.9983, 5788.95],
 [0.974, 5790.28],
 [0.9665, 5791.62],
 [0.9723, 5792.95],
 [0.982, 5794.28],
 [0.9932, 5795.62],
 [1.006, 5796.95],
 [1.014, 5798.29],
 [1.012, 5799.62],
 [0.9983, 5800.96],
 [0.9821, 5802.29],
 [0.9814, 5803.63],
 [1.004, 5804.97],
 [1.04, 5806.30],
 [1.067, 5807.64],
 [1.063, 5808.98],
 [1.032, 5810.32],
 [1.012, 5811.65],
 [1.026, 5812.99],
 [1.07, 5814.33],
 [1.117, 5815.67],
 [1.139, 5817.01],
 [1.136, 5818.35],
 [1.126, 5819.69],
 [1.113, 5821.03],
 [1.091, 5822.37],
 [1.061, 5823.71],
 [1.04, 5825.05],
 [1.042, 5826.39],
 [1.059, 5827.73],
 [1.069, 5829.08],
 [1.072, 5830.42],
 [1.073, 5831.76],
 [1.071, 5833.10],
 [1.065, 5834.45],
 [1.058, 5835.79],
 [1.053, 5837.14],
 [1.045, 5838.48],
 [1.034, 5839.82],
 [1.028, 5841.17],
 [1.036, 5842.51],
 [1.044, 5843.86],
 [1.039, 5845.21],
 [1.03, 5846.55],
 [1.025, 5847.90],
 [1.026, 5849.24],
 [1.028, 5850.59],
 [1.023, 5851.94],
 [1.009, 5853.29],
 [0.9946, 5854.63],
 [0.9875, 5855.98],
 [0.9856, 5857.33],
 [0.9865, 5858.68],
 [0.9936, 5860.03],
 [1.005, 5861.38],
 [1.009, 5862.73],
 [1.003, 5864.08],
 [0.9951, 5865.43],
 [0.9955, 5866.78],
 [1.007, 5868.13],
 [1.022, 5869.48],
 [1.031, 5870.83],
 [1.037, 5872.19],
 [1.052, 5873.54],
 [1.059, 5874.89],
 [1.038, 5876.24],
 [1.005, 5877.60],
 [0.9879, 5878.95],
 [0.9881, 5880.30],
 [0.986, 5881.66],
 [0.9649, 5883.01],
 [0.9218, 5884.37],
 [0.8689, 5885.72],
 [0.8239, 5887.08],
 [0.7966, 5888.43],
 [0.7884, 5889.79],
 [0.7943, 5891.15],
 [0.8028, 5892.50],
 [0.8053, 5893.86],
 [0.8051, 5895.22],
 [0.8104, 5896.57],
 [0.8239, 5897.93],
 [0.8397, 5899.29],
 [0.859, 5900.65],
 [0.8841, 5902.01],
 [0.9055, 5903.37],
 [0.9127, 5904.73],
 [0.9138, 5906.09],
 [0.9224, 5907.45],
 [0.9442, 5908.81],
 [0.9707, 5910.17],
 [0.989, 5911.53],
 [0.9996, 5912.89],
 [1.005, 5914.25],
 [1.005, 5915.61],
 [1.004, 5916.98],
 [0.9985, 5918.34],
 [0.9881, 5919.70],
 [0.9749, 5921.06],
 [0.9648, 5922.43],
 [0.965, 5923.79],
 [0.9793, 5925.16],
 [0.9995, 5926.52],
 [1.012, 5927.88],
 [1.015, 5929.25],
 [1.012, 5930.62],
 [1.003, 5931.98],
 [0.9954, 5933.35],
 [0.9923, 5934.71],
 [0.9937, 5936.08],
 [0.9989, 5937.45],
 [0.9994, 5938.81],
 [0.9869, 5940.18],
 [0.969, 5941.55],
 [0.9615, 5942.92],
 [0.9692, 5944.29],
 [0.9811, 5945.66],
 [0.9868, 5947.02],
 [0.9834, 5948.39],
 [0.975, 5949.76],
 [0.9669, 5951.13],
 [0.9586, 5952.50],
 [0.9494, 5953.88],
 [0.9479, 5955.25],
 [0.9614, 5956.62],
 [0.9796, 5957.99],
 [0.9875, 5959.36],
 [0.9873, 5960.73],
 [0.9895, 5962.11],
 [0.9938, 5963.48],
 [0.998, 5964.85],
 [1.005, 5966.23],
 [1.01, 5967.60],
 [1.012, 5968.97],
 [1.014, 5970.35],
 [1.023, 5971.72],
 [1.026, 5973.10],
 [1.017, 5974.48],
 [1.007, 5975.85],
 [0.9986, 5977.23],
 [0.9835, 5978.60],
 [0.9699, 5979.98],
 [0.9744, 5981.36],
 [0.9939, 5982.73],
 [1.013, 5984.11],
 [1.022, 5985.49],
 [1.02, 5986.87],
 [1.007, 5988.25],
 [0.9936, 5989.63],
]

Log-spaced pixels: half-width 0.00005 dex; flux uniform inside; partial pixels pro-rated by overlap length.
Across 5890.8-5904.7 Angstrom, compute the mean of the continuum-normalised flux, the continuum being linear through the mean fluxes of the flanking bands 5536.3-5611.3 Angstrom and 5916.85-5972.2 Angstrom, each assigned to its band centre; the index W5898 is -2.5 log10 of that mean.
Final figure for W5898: 0.17 mag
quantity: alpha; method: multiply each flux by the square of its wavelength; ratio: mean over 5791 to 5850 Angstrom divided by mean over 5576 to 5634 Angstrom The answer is 1.19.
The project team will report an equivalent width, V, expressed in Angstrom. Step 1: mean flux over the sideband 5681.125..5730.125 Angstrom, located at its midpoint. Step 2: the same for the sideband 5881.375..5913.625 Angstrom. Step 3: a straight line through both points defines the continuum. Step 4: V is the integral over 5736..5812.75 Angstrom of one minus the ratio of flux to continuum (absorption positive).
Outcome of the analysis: -5.0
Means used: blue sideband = 0.986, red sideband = 0.88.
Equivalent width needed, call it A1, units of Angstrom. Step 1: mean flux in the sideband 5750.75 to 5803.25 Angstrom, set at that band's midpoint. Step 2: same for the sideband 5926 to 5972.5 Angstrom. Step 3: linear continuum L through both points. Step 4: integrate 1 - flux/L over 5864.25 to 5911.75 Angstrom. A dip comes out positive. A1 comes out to 3.3 Angstrom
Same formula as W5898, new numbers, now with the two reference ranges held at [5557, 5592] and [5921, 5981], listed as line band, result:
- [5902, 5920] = 0.02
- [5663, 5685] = -0.04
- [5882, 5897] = 0.17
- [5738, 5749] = -0.08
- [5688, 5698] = -0.07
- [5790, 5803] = -0.03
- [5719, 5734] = -0.07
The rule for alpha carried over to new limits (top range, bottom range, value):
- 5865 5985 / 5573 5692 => 1.11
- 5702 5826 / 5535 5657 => 1.12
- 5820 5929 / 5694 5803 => 1.03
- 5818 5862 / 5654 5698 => 1.12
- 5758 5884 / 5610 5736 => 1.10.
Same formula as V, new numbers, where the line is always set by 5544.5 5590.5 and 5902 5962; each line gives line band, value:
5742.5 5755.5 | -0.74 Angstrom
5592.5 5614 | -0.54 Angstrom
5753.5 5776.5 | -1.18 Angstrom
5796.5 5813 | -0.87 Angstrom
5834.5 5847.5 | -0.97 Angstrom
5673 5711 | -1.04 Angstrom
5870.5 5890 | 0.26 Angstrom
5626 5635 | -0.11 Angstrom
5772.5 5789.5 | -0.52 Angstrom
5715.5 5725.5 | -0.21 Angstrom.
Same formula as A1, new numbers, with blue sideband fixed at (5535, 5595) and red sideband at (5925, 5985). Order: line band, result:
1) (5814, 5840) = -2.7 Angstrom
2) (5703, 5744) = -1.1 Angstrom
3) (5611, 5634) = 0.1 Angstrom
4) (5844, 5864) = -0.6 Angstrom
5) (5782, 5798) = -0.4 Angstrom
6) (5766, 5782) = -0.5 Angstrom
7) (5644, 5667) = -0.2 Angstrom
